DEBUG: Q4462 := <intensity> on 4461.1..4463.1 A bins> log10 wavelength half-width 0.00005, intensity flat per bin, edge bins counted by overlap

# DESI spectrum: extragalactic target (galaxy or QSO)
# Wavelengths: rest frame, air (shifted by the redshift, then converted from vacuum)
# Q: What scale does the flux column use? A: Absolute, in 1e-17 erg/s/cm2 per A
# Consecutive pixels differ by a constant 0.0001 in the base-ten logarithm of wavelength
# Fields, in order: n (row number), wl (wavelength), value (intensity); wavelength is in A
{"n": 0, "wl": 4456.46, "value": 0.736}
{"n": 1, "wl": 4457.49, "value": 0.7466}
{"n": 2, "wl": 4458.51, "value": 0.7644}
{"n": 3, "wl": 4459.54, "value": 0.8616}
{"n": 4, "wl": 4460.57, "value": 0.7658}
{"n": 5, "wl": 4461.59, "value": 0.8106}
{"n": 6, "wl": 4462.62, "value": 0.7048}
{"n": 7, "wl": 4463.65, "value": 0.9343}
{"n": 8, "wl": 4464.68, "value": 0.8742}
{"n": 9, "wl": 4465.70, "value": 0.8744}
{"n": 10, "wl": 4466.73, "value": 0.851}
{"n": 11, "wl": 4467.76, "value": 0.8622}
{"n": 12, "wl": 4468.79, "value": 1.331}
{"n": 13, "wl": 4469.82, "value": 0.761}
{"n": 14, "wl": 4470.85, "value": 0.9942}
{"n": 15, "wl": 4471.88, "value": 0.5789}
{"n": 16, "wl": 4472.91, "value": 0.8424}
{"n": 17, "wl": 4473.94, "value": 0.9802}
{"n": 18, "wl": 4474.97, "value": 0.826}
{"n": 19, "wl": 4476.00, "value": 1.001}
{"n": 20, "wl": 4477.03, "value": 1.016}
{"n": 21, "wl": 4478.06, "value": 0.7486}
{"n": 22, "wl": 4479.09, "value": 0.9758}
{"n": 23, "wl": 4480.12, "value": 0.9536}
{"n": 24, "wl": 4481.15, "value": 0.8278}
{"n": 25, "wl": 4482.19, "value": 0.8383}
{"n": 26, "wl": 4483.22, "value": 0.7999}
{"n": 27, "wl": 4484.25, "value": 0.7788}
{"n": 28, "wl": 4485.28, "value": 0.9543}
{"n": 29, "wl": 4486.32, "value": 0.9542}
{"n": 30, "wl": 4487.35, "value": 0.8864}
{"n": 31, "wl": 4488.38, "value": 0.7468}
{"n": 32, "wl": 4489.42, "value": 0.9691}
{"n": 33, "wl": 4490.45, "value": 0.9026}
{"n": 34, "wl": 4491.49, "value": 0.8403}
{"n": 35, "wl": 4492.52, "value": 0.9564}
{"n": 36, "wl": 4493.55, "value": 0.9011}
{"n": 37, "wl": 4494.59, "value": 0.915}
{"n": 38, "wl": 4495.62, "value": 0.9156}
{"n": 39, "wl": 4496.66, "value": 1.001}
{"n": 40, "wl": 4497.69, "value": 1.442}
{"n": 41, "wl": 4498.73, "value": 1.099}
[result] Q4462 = 0.757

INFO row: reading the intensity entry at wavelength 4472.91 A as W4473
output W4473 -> 0.8424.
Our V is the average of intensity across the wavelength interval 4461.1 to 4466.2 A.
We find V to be 0.84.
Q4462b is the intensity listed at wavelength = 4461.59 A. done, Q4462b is 0.8106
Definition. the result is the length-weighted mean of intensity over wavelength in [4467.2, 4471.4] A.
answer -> 0.981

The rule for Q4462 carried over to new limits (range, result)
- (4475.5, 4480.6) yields 0.94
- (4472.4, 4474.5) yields 0.91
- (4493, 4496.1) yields 0.912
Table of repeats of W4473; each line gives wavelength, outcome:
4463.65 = 0.9343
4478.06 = 0.7486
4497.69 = 1.442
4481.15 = 0.8278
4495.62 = 0.9156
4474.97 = 0.826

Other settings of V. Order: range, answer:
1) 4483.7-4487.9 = 0.892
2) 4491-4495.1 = 0.904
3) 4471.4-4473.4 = 0.711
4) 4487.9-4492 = 0.864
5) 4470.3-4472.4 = 0.786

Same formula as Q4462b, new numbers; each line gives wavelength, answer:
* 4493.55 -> 0.9011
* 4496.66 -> 1.001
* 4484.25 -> 0.7788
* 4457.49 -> 0.7466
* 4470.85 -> 0.9942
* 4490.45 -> 0.9026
